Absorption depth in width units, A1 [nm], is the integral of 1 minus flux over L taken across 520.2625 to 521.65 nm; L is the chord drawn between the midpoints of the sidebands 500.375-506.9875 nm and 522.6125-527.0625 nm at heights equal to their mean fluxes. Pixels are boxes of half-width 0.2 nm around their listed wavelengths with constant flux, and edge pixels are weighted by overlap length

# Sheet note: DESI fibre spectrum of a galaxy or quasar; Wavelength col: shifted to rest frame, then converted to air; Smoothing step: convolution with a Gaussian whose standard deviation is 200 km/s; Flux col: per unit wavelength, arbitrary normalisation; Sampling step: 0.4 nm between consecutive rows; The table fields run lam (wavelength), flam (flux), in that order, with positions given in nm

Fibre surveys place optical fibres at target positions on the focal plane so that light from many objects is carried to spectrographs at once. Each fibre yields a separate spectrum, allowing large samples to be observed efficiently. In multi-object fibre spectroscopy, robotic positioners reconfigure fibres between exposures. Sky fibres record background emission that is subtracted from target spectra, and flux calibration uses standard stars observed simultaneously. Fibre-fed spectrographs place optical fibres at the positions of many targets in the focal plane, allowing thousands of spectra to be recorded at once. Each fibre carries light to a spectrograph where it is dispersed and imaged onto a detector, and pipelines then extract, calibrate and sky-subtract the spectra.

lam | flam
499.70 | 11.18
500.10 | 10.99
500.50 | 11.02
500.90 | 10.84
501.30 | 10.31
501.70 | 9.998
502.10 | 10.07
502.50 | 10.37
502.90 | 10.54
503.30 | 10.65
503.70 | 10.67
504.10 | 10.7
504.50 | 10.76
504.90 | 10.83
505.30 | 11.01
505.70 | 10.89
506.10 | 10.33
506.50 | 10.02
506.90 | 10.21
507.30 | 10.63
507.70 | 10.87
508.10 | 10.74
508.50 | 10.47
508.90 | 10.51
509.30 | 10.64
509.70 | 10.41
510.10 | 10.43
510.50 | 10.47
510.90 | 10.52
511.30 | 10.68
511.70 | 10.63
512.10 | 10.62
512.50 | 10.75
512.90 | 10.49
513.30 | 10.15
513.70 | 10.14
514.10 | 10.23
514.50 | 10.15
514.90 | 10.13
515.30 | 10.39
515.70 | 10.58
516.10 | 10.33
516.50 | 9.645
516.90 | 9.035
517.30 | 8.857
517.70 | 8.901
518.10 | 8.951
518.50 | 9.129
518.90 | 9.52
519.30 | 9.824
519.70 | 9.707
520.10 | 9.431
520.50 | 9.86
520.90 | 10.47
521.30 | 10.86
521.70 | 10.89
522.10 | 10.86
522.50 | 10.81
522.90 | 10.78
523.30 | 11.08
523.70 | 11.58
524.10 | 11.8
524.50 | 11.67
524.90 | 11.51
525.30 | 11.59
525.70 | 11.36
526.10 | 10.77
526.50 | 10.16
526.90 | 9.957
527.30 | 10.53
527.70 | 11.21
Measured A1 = 0.07 nm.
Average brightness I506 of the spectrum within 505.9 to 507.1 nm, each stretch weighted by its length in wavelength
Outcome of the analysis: 10.2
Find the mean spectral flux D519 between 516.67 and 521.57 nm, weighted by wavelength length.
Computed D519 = 9.57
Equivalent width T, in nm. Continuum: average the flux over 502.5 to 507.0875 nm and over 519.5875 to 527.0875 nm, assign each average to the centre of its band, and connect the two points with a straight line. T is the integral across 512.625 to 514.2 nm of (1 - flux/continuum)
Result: 0.06 nm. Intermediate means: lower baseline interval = 10.6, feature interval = 10.3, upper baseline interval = 10.8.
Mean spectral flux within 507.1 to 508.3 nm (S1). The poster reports 10.7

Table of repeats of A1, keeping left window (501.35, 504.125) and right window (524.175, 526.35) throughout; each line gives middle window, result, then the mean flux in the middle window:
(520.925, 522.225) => 0.05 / 10.8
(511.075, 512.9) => 0.03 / 10.6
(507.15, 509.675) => 0.01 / 10.6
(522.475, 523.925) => 0.02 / 11.1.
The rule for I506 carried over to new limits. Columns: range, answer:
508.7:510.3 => 10.5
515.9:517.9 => 9.35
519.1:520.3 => 9.65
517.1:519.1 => 9.07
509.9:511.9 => 10.5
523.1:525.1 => 11.5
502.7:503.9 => 10.6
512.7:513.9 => 10.3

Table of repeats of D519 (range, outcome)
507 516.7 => 10.4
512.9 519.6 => 9.77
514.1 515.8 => 10.3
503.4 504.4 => 10.7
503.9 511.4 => 10.6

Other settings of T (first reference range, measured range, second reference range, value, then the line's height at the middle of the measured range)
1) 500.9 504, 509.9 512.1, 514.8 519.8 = -0.134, 9.95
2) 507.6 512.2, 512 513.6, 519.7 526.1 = 0.027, 10.7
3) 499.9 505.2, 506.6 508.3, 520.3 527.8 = 0.016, 10.7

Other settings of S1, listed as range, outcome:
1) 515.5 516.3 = 10.5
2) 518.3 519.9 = 9.54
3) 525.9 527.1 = 10.3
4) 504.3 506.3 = 10.8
